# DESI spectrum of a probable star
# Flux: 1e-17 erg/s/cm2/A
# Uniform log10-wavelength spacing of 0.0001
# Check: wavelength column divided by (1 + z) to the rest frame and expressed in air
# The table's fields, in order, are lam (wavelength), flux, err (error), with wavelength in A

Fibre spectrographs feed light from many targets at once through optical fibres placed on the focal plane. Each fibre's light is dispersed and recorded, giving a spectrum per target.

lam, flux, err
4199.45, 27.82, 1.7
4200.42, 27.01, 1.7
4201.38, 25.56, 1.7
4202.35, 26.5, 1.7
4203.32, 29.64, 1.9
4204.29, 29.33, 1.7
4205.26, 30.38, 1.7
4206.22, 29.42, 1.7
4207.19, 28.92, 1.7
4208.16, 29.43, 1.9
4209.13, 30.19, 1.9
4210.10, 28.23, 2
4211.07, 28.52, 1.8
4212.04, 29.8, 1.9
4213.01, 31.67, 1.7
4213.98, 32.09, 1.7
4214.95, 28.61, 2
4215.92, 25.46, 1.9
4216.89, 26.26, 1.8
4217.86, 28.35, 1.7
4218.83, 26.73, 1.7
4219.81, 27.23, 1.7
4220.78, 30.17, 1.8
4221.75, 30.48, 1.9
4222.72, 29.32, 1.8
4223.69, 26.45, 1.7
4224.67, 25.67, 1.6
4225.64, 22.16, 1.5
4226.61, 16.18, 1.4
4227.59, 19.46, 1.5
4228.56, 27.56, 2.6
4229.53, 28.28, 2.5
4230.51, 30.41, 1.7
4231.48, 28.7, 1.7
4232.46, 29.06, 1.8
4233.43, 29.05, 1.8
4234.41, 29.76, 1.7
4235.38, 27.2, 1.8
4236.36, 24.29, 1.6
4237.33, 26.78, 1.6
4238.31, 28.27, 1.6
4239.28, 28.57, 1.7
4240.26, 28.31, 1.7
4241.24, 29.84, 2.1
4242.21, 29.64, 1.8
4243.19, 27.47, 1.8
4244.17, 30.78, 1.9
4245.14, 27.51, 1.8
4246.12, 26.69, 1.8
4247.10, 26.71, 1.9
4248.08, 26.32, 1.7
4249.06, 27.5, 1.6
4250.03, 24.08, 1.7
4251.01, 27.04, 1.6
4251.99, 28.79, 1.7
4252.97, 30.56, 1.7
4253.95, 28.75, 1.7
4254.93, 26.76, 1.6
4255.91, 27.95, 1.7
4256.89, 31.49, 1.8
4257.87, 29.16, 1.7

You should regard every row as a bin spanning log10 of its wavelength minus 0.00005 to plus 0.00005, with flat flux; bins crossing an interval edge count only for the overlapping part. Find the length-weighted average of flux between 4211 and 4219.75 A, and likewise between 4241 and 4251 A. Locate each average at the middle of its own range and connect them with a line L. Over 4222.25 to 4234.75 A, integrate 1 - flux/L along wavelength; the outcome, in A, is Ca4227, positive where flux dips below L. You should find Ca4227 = 0.82 A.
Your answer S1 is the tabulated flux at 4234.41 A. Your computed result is 29.76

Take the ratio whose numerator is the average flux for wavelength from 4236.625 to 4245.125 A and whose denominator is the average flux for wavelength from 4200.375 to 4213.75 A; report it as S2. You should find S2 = 0.98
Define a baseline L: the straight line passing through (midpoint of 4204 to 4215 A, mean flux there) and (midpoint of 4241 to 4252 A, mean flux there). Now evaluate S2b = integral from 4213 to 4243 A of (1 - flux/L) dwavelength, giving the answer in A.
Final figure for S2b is 1.3 A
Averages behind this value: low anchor 29.8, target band 27.4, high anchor 27.6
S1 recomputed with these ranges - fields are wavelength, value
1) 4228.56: 27.56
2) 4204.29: 29.33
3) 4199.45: 27.82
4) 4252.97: 30.56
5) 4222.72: 29.32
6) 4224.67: 25.67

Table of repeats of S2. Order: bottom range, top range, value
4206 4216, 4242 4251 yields 0.93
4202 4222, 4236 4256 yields 0.96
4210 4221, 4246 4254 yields 0.96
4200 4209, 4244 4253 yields 0.96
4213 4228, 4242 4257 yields 1.05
